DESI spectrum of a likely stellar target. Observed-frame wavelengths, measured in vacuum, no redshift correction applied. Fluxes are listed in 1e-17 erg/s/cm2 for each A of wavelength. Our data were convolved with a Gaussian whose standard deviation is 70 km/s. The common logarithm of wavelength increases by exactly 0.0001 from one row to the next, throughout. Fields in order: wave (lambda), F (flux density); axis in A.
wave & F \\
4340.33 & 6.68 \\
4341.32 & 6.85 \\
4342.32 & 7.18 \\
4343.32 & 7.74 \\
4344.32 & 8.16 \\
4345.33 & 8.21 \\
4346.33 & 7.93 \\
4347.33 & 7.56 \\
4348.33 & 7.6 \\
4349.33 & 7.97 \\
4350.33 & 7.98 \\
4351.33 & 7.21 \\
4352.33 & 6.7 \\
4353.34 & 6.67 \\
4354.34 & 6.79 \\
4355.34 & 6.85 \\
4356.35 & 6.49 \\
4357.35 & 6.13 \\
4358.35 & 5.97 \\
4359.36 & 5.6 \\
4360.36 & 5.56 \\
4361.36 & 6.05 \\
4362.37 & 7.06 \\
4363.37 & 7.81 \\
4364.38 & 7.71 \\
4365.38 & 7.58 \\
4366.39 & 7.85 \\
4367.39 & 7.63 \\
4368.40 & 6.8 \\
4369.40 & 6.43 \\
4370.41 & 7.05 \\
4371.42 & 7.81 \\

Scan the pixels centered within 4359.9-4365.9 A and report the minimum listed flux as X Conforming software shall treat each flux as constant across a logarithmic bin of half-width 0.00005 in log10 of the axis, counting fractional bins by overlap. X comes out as 5.56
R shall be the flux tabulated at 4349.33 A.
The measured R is 7.97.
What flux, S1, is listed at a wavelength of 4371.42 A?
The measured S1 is 7.81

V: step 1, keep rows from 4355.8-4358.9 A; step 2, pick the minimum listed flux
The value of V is 5.97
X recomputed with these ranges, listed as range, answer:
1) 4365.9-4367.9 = 7.63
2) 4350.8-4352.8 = 6.7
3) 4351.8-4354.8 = 6.67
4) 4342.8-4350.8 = 7.56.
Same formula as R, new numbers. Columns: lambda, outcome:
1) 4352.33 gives 6.7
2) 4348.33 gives 7.6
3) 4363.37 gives 7.81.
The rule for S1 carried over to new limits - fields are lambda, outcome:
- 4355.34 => 6.85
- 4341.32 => 6.85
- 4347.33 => 7.56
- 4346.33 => 7.93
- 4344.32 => 8.16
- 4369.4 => 6.43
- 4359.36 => 5.6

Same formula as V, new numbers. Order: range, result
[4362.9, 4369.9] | 6.43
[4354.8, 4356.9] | 6.49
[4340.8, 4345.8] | 6.85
